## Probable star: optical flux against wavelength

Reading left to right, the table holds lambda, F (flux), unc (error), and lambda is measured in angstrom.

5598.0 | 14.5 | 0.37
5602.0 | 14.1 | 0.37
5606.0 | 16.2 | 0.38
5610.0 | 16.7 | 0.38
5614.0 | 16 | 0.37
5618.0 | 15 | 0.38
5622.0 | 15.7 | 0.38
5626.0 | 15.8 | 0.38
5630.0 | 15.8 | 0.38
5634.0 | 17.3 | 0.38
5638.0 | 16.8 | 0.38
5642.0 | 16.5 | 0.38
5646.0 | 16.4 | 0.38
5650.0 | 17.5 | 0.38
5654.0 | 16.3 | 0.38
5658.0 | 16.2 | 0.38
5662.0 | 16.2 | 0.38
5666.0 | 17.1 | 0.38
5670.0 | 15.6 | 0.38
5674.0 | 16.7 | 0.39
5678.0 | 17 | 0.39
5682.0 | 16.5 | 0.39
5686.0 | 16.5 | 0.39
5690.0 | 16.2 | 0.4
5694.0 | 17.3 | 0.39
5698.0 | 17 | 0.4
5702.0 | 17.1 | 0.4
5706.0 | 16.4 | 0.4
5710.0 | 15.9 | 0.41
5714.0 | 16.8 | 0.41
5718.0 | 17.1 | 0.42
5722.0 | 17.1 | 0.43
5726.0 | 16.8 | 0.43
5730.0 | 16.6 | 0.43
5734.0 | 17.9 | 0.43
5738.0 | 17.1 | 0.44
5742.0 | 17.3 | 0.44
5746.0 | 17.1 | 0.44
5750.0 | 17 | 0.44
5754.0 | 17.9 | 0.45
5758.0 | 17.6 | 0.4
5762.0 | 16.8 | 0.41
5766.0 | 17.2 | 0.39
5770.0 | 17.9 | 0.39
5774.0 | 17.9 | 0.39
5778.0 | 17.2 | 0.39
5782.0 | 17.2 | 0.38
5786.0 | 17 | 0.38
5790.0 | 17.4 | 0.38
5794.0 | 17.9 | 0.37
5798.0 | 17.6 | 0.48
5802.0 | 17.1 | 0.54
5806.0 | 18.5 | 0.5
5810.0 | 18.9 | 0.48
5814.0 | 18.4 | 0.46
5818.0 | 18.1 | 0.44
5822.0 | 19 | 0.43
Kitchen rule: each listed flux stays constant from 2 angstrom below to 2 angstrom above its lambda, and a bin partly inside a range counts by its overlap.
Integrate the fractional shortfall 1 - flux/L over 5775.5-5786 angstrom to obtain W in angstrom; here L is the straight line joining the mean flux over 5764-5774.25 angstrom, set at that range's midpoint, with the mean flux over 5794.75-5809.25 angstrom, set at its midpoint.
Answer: 0.3 angstrom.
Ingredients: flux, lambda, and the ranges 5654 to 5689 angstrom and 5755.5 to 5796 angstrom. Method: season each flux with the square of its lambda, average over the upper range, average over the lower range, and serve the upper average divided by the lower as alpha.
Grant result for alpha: 1.1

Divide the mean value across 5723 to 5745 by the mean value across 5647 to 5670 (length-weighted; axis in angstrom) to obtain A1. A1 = 1.0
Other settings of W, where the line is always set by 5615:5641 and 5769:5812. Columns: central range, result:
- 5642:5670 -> -0.31 angstrom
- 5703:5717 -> 0.35 angstrom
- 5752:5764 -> -0.05 angstrom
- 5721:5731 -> 0.13 angstrom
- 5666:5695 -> 0.08 angstrom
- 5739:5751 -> 0.07 angstrom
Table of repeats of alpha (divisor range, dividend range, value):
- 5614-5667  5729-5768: 1.10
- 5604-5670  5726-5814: 1.12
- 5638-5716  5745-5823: 1.11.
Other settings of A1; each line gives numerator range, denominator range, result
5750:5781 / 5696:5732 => 1.04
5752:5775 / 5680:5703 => 1.05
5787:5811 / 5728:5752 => 1.04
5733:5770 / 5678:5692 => 1.05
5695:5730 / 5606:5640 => 1.04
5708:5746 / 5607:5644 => 1.05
